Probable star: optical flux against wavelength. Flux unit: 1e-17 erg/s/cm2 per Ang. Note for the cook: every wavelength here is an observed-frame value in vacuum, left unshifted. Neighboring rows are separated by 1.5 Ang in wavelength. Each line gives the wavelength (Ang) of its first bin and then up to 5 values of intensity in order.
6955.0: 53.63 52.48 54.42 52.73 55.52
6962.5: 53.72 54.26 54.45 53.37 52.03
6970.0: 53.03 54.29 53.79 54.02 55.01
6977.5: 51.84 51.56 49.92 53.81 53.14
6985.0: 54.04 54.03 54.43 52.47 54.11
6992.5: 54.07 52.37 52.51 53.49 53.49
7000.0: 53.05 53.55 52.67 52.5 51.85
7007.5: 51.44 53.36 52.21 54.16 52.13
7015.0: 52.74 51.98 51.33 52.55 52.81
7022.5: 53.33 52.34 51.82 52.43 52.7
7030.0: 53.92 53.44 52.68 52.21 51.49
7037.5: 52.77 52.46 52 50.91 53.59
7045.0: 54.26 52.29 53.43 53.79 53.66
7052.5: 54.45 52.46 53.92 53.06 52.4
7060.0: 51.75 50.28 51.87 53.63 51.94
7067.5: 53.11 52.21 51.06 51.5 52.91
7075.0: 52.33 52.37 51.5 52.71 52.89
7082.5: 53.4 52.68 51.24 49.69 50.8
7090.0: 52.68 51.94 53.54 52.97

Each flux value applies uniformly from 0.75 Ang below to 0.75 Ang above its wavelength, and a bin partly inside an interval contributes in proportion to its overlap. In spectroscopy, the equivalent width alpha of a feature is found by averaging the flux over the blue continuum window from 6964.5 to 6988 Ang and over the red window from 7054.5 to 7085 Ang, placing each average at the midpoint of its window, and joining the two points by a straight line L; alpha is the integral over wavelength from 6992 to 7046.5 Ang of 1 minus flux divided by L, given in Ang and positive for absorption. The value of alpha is 0.2 Ang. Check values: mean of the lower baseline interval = 53.3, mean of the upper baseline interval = 52.4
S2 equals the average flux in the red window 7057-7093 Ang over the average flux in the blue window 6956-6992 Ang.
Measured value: 0.97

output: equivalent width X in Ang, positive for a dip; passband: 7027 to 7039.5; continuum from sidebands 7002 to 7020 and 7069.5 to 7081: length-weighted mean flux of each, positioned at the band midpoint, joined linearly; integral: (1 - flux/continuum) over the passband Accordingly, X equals -0.1 Ang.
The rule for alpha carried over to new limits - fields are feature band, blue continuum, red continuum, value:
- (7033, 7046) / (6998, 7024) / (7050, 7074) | 0.0 Ang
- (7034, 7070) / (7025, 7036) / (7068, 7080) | -0.2 Ang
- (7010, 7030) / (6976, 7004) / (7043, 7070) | 0.2 Ang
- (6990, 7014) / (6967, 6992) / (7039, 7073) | 0.1 Ang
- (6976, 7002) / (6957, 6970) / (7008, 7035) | 0.1 Ang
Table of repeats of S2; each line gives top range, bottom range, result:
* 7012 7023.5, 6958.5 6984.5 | 0.98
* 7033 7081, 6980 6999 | 0.99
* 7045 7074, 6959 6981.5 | 0.99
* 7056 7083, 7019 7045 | 0.99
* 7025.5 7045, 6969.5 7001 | 0.99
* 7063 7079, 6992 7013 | 0.99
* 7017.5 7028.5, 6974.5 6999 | 0.99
